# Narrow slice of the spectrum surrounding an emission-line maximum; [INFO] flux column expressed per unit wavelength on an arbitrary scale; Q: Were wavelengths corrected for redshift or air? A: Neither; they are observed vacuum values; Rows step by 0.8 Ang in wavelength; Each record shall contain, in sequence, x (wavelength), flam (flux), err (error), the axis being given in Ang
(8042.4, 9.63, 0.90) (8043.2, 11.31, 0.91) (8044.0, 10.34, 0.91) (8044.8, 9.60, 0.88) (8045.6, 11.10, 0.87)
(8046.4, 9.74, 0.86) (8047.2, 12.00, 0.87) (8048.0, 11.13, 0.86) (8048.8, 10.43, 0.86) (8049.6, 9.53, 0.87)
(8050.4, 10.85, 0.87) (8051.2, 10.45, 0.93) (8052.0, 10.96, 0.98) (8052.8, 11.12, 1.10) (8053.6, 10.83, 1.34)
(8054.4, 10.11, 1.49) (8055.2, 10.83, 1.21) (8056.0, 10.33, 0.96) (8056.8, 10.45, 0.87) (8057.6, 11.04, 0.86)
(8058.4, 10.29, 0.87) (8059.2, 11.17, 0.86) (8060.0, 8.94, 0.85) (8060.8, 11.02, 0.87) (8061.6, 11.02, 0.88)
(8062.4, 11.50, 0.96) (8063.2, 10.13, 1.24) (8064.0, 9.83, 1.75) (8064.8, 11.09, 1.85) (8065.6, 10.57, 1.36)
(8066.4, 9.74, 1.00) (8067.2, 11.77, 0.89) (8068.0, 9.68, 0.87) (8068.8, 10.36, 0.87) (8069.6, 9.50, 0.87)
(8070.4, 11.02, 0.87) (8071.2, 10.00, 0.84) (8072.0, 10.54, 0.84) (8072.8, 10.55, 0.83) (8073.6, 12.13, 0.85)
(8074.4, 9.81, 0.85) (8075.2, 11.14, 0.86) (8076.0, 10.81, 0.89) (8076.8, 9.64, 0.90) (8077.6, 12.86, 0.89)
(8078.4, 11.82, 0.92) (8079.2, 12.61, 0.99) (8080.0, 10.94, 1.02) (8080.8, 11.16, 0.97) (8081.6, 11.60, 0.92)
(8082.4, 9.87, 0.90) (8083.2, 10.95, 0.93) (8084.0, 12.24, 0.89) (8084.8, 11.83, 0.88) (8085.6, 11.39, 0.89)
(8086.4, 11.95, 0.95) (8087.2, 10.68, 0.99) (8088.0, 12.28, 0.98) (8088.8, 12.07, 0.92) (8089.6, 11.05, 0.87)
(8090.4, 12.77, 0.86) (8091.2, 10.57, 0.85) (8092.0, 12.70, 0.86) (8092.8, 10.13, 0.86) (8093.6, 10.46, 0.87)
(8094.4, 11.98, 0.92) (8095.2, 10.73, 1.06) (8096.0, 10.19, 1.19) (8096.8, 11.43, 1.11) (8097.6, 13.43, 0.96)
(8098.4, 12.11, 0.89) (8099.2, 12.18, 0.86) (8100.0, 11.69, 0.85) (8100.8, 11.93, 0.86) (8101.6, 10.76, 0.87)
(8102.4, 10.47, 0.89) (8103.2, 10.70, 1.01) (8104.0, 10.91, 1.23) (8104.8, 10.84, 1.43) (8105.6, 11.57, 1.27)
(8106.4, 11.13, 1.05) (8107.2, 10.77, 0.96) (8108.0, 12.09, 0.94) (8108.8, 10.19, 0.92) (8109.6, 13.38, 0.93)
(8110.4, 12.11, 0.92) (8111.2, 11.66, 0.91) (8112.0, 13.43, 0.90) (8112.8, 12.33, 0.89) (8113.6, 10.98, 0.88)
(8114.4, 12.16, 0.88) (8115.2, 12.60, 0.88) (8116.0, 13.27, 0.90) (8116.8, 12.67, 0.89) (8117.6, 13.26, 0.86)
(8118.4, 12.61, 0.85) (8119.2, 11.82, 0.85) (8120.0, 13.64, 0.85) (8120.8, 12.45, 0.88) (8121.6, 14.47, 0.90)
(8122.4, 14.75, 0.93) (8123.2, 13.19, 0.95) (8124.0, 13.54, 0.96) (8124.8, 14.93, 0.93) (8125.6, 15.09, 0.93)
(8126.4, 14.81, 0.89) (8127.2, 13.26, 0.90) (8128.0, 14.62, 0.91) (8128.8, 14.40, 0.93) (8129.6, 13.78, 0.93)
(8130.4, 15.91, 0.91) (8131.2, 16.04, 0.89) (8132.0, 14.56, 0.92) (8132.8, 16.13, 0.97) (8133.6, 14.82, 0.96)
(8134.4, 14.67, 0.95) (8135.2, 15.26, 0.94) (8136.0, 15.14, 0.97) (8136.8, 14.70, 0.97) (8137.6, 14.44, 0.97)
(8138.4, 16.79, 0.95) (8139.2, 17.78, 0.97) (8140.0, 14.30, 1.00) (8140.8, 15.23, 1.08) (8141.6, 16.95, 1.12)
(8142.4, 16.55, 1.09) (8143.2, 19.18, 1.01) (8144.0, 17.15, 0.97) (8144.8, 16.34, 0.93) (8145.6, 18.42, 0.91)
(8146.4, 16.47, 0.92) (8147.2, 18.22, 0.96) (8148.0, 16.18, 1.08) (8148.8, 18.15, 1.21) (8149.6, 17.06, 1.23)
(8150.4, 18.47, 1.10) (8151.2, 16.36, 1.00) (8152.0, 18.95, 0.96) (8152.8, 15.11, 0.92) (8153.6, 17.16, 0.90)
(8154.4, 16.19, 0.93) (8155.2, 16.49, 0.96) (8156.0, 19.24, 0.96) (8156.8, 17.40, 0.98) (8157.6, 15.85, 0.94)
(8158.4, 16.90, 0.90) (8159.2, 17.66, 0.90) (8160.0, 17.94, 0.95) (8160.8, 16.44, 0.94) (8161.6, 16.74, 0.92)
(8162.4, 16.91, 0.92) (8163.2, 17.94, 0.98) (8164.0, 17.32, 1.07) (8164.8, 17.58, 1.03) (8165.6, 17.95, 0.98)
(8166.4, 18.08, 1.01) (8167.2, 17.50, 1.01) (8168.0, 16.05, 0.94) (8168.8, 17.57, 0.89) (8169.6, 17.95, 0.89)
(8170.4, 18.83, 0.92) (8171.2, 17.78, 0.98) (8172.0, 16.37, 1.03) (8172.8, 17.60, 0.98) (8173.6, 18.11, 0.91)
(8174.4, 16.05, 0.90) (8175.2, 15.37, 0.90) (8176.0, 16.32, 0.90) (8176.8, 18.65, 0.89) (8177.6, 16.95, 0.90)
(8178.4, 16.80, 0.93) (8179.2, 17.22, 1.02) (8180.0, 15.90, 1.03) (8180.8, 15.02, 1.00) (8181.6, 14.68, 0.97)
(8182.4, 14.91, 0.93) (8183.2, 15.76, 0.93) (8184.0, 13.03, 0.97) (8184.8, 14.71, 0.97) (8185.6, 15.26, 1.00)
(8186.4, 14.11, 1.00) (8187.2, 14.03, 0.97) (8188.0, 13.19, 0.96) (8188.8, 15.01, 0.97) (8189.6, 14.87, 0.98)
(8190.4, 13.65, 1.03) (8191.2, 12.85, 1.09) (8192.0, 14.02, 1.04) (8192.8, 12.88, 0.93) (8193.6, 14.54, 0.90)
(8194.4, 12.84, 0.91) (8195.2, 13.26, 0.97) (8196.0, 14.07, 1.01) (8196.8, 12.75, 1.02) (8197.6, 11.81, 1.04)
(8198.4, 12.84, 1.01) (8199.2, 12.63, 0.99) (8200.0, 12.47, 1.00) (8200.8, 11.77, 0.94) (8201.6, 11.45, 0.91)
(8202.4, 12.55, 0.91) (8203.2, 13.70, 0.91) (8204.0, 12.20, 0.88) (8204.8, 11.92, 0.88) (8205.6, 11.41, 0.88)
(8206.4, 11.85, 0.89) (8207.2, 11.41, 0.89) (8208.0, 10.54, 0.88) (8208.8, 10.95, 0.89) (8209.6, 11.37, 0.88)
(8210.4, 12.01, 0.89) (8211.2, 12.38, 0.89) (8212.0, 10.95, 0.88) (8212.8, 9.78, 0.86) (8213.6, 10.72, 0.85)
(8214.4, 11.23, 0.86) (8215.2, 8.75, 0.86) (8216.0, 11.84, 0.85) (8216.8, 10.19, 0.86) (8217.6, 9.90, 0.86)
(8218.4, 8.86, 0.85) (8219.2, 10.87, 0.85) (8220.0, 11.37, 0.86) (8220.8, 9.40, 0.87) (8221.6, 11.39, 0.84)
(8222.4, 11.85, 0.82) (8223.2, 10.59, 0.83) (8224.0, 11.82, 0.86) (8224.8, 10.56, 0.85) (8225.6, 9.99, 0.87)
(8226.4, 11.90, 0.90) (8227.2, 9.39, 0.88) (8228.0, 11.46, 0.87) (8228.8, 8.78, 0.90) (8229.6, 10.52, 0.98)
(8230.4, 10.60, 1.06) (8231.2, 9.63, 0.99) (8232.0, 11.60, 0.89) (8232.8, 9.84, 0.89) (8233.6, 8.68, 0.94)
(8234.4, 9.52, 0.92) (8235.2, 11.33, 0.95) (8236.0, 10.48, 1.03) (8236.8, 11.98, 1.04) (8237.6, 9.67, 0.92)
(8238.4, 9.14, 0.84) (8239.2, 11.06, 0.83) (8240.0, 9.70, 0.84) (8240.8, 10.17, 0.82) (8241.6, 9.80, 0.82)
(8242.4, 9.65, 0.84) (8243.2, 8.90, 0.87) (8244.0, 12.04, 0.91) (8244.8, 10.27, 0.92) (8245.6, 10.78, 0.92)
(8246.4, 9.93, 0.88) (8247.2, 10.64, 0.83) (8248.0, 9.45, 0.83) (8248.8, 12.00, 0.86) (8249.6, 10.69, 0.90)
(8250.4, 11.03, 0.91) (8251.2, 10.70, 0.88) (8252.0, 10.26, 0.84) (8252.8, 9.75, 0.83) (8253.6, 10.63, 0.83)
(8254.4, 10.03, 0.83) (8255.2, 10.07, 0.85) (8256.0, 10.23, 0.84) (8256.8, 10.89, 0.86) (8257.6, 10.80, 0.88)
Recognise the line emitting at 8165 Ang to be Mg II 2798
